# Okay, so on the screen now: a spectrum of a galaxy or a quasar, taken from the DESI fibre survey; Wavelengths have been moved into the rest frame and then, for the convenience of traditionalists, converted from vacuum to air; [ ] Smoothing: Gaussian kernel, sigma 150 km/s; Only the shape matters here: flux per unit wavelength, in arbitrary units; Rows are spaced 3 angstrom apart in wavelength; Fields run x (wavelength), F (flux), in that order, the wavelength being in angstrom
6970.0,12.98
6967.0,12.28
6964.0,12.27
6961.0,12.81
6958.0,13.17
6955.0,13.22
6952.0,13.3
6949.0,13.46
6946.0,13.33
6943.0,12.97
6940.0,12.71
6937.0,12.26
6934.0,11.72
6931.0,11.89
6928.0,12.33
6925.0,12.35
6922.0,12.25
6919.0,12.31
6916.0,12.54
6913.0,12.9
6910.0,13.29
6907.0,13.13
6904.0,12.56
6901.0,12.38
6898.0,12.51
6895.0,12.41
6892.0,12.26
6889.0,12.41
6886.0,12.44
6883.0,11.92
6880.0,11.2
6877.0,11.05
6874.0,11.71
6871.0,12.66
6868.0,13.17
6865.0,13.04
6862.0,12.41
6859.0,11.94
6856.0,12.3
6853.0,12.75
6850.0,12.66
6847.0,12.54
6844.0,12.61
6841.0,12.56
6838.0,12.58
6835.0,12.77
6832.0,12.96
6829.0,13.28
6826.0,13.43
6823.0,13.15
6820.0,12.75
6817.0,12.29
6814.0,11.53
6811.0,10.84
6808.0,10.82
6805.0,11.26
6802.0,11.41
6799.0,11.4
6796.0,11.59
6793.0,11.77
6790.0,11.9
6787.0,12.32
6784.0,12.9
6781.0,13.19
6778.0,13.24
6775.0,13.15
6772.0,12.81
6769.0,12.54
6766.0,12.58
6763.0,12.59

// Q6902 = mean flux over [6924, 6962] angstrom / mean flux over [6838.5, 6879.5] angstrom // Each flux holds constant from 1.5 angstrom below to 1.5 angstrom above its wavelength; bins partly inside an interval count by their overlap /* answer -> 1.03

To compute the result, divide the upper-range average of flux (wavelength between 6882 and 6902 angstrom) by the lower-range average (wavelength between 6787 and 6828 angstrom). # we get 1.0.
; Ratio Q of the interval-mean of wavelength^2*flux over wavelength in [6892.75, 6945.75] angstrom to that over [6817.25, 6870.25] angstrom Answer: 1.00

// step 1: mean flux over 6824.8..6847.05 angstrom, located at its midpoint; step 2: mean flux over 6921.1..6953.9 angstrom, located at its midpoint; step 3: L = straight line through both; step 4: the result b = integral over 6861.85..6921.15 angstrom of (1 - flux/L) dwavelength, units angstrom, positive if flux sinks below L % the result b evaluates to 1.4 angstrom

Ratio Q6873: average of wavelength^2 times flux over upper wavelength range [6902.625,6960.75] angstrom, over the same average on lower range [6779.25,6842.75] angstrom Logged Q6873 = 1.1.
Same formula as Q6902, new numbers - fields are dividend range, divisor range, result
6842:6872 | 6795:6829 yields 1.06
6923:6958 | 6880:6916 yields 1.02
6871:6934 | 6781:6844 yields 1.01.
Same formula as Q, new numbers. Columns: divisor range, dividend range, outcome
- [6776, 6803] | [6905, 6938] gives 1.06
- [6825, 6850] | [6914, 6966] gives 1.02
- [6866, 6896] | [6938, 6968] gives 1.09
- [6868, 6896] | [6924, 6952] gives 1.06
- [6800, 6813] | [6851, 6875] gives 1.15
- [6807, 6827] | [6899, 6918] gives 1.08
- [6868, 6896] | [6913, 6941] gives 1.03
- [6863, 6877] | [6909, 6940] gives 1.01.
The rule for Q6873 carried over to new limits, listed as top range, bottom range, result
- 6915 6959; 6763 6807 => 1.08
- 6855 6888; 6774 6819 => 1.04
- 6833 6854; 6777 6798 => 1.04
